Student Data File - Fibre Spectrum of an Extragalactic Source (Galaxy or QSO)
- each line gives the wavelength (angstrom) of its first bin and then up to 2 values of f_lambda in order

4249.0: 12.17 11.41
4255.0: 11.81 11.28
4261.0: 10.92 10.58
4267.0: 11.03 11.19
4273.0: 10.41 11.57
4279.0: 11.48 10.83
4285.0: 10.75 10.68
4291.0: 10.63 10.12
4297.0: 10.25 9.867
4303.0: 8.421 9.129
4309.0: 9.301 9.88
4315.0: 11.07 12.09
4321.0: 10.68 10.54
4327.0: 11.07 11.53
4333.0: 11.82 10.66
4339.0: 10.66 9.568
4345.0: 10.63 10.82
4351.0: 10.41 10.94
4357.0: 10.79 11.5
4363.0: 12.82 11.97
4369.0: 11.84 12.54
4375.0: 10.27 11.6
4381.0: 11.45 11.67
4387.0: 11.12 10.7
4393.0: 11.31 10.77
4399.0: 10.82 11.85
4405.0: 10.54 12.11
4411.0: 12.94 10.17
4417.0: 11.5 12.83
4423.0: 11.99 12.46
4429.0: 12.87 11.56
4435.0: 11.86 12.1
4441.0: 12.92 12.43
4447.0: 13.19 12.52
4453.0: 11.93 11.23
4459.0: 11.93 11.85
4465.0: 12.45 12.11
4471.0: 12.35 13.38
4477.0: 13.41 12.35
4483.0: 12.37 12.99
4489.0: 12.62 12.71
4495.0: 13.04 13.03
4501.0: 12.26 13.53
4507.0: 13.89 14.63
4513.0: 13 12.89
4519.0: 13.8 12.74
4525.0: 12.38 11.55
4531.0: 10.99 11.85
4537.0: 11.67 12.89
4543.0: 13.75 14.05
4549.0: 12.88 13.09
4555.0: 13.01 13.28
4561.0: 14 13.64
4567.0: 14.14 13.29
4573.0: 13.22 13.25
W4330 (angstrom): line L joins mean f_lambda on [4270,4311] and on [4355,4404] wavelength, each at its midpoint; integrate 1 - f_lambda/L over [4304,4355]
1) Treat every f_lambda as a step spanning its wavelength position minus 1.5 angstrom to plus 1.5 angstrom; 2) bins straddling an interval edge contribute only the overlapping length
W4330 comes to 0.8 angstrom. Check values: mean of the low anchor 10.3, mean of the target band 10.6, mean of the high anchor 11.4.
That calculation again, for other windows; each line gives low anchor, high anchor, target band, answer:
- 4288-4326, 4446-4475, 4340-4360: 0.32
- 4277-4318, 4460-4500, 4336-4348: 0.50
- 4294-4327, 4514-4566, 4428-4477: -2.01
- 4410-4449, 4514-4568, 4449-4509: -0.43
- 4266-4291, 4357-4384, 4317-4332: 0.21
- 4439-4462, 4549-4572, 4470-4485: -0.28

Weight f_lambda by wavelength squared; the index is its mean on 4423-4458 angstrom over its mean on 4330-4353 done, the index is 1.20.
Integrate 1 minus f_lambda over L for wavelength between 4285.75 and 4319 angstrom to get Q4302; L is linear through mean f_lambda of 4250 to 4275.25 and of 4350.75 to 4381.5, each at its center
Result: 3.40 angstrom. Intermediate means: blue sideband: 11.1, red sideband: 11.5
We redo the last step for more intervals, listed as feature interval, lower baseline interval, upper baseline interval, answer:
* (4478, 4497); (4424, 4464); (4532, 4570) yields -0.2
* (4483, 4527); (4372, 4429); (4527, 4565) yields -2.2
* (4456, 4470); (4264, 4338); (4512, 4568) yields 0.2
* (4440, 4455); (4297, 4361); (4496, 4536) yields -0.7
